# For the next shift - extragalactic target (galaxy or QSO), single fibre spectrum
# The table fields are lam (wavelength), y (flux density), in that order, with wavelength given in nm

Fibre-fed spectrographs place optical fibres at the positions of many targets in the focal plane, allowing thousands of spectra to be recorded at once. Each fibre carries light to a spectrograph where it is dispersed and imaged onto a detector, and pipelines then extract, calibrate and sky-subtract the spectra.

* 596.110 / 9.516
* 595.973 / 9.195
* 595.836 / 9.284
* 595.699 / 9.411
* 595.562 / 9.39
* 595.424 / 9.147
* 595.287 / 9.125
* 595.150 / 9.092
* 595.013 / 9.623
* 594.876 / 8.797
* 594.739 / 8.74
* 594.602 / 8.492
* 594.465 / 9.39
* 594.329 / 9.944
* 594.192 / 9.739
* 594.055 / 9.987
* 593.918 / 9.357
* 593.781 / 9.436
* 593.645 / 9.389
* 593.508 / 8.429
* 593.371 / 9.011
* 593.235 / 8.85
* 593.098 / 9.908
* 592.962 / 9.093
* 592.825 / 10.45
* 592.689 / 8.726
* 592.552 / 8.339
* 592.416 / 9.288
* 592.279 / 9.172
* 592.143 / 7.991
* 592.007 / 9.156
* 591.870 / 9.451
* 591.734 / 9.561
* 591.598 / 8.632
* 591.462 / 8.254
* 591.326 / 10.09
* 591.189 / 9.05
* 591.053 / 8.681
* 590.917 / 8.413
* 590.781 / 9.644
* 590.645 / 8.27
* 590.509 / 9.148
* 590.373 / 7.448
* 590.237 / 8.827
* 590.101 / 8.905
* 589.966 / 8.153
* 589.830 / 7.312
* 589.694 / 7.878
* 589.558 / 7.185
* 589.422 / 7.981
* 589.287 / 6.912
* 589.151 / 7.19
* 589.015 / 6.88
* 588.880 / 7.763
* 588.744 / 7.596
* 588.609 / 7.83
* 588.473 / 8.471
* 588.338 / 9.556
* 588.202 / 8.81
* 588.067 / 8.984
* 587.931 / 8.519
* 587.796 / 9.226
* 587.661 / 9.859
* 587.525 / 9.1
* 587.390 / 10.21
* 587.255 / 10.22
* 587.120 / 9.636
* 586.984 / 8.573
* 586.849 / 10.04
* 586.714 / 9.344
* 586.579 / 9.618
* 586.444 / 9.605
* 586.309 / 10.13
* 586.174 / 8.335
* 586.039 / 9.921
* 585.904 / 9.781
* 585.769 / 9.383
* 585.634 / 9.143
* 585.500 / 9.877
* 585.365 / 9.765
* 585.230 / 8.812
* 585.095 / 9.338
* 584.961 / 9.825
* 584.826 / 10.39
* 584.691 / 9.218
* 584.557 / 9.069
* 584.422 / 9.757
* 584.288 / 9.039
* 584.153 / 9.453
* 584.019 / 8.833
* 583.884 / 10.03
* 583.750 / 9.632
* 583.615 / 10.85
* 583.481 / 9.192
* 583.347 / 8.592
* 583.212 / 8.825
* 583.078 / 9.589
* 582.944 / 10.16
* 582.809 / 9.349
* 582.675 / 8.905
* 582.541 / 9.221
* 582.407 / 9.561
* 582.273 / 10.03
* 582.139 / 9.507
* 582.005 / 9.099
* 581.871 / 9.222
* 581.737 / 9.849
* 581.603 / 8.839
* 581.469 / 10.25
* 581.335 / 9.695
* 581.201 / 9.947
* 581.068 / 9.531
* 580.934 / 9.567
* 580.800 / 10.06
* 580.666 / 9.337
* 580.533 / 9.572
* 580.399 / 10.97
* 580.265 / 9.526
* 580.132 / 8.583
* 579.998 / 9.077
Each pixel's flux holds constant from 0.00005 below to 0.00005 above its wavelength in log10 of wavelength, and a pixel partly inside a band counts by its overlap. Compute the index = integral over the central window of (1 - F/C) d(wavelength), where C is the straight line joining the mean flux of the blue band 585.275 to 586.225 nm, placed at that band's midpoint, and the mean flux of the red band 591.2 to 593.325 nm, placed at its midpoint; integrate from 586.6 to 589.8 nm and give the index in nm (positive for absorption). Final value 0.255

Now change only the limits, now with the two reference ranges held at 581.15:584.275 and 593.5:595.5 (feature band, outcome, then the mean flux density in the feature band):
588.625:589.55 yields 0.19 nm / 7.4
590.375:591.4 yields 0.04 nm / 8.93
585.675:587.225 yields -0.01 nm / 9.5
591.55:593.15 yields 0.03 nm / 9.15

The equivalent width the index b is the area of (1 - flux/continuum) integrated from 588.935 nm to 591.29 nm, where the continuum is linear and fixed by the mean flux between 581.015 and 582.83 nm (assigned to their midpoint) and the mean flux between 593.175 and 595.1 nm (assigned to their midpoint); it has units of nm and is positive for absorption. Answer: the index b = 0.30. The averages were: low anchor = 9.51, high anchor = 9.23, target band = 8.14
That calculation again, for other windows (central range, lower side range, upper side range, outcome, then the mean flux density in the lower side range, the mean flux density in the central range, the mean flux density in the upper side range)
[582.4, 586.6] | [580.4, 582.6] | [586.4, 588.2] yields 0.02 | 9.62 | 9.47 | 9.43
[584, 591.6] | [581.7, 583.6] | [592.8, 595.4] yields 0.36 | 9.4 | 8.91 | 9.29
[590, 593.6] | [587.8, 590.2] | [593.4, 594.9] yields -0.10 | 8.04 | 8.95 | 9.25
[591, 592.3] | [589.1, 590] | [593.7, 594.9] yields -0.11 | 7.49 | 9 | 9.34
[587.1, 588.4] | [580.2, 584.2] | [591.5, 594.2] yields -0.01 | 9.57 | 9.4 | 9.18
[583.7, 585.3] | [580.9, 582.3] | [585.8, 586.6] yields 0.02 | 9.58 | 9.45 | 9.55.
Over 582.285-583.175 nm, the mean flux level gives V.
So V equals 9.48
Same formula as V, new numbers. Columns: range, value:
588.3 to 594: 8.61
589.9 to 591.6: 8.74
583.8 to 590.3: 8.97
